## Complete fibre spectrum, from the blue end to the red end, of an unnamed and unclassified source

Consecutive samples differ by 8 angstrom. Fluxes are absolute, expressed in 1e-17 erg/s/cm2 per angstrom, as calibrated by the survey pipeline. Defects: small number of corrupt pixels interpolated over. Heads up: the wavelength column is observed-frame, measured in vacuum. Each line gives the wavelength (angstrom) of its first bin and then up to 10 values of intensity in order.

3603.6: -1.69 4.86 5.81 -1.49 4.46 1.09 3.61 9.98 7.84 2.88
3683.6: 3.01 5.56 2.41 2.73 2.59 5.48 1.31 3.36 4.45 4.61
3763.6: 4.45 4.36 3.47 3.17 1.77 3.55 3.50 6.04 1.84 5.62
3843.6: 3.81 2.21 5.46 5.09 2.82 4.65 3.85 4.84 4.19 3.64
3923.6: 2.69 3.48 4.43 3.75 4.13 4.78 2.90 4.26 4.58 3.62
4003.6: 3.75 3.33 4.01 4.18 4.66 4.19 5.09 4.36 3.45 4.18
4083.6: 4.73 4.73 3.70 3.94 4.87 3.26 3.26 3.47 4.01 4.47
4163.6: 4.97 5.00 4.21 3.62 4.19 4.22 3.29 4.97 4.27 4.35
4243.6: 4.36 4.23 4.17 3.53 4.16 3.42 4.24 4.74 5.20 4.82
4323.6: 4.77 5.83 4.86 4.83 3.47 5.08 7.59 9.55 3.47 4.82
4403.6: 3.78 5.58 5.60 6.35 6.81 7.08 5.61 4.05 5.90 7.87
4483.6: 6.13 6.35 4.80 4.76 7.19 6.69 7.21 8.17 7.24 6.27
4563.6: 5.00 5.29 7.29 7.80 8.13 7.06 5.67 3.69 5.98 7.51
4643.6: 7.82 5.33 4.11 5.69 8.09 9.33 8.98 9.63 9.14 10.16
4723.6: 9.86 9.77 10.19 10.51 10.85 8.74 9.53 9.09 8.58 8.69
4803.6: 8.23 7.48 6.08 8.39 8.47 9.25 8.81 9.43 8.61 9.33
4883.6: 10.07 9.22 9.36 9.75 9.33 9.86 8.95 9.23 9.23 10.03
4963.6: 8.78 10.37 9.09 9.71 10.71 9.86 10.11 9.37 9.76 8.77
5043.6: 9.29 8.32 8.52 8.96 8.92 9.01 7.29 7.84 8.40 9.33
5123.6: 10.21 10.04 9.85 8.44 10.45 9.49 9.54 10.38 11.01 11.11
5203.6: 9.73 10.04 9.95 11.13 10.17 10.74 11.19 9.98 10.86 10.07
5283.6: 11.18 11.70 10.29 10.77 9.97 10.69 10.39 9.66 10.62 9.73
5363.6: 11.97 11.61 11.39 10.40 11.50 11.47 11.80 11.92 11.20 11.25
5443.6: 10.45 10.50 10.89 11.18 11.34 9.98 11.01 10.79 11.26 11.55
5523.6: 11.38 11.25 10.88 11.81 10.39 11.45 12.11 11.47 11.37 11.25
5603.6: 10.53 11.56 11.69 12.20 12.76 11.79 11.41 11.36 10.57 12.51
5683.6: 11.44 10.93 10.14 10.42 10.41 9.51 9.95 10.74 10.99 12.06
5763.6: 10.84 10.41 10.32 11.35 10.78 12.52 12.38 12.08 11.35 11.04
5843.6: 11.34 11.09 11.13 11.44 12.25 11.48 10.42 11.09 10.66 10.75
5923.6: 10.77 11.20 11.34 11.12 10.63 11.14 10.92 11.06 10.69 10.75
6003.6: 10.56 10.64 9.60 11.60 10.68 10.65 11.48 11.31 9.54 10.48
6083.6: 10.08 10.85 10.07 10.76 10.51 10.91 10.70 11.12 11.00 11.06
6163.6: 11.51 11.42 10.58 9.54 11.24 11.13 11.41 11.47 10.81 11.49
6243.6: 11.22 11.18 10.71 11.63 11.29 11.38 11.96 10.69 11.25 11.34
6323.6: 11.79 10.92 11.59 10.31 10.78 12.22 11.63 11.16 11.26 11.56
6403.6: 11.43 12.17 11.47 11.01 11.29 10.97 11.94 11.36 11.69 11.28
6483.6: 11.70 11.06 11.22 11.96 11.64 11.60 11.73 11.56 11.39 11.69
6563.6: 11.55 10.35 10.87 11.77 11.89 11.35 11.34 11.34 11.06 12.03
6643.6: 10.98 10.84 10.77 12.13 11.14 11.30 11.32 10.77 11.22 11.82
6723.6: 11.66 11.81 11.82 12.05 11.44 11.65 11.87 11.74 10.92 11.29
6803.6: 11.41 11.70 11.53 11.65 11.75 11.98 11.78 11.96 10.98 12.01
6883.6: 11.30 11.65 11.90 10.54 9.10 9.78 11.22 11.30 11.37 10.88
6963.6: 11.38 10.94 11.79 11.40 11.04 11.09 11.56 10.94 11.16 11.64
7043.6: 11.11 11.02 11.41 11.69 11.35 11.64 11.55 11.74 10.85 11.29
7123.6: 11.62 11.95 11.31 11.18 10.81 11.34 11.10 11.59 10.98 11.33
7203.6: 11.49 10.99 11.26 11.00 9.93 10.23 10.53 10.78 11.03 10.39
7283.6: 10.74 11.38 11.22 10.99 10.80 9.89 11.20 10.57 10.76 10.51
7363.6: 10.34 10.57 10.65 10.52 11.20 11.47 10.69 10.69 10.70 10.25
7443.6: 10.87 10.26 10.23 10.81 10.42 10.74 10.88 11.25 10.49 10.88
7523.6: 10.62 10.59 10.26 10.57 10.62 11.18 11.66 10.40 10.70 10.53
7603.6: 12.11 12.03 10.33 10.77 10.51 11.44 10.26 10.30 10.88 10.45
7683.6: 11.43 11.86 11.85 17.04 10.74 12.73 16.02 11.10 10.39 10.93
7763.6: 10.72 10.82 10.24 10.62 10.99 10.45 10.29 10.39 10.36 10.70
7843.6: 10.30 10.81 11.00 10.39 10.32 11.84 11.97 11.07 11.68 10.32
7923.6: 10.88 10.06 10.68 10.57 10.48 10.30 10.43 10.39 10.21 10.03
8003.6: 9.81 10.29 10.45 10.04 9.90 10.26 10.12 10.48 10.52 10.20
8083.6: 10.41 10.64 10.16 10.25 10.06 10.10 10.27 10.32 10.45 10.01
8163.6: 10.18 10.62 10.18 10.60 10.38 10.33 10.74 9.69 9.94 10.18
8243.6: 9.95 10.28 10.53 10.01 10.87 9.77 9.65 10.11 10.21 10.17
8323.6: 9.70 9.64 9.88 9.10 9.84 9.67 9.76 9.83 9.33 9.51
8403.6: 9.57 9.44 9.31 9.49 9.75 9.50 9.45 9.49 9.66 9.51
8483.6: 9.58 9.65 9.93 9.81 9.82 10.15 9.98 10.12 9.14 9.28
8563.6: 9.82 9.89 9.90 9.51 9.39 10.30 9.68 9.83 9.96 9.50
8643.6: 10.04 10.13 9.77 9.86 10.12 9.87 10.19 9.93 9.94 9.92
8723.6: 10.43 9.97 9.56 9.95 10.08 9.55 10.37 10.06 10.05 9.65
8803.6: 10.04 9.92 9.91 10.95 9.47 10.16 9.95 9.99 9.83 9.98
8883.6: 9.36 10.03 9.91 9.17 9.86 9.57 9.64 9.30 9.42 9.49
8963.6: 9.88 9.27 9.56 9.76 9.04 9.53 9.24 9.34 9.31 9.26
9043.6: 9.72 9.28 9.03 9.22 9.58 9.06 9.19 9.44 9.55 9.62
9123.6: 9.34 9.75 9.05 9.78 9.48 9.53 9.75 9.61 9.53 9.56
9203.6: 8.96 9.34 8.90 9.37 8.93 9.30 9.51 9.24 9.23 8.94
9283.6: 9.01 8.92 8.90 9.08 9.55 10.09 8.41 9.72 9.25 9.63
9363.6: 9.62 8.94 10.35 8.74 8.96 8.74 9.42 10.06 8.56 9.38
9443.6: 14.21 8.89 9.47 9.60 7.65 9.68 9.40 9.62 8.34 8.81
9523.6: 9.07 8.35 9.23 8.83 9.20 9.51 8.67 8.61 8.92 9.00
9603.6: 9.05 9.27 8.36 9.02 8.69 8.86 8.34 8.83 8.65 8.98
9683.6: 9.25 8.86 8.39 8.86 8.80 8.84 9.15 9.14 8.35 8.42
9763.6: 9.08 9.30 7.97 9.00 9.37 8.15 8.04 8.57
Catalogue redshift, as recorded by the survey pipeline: 0.174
